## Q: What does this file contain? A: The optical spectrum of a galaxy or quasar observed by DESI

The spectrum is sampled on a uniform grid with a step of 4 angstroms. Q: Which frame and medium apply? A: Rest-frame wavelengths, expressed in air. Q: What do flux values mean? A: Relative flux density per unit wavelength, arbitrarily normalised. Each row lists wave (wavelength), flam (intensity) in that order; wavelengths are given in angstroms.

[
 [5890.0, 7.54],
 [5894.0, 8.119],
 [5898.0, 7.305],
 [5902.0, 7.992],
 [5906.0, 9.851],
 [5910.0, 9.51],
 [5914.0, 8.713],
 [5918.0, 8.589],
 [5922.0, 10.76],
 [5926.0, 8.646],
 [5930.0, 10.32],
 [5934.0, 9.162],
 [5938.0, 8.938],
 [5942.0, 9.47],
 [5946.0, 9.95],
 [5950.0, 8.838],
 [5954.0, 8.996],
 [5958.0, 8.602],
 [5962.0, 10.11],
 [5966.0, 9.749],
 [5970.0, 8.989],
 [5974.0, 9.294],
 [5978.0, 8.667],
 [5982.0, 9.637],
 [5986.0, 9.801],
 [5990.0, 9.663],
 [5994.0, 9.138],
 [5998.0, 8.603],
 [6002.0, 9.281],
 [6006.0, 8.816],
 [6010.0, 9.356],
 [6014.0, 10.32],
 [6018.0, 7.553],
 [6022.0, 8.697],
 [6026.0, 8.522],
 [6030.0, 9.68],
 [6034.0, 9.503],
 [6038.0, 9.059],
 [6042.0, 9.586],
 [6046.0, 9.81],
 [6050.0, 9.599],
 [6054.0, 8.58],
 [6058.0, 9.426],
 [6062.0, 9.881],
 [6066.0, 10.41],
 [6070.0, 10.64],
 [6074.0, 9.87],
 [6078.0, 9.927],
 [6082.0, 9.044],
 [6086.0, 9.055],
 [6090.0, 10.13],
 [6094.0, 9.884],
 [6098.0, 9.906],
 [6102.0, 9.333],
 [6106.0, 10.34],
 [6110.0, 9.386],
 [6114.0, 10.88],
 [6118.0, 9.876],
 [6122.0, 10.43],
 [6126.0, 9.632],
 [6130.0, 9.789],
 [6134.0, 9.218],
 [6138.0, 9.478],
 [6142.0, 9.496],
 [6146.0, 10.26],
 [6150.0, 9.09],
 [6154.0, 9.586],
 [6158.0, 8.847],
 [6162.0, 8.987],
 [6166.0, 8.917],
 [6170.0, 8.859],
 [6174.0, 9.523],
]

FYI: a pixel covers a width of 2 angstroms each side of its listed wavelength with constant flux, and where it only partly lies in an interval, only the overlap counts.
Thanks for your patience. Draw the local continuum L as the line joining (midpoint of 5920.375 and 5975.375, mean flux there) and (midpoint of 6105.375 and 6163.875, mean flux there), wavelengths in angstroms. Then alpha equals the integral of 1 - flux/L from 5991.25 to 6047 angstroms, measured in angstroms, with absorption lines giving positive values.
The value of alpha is 2.2 angstroms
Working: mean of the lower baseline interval 9.41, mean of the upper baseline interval 9.67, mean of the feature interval 9.13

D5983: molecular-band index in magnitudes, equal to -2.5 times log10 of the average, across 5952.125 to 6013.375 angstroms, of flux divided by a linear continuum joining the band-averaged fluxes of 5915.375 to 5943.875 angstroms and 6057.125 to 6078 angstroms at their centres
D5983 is 0.04 mag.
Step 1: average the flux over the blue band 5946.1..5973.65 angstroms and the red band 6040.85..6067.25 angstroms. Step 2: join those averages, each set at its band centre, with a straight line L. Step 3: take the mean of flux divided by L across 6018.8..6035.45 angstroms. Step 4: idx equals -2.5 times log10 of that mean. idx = 0.06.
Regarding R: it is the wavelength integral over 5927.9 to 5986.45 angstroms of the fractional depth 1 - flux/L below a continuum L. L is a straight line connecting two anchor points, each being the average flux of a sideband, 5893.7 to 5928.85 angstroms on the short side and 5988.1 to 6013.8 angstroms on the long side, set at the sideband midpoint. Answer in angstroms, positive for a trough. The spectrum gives -1.9 angstroms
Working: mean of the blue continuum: 8.9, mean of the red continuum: 9.22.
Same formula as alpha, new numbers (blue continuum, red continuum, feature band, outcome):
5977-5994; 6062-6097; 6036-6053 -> 0.5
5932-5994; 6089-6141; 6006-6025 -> 1.1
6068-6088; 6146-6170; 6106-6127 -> -1.4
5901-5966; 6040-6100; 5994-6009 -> 0.9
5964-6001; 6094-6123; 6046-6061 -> 0.6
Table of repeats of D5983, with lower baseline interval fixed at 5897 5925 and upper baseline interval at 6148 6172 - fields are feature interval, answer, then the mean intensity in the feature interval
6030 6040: -0.04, 9.36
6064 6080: -0.13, 10.2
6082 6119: -0.09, 9.82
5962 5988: -0.05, 9.41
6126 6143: -0.05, 9.51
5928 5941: -0.05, 9.47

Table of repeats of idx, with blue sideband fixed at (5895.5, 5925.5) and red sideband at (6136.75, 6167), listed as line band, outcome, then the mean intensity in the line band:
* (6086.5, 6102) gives -0.06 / 9.8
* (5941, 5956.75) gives -0.03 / 9.27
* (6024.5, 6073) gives -0.05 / 9.58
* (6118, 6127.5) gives -0.08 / 10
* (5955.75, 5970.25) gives -0.04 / 9.4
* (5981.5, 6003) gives -0.03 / 9.34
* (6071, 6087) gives -0.04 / 9.57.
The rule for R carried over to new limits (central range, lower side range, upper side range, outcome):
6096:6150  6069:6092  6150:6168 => -2.5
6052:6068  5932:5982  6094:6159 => 0.0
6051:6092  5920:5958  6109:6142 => 0.1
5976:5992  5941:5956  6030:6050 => -0.1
